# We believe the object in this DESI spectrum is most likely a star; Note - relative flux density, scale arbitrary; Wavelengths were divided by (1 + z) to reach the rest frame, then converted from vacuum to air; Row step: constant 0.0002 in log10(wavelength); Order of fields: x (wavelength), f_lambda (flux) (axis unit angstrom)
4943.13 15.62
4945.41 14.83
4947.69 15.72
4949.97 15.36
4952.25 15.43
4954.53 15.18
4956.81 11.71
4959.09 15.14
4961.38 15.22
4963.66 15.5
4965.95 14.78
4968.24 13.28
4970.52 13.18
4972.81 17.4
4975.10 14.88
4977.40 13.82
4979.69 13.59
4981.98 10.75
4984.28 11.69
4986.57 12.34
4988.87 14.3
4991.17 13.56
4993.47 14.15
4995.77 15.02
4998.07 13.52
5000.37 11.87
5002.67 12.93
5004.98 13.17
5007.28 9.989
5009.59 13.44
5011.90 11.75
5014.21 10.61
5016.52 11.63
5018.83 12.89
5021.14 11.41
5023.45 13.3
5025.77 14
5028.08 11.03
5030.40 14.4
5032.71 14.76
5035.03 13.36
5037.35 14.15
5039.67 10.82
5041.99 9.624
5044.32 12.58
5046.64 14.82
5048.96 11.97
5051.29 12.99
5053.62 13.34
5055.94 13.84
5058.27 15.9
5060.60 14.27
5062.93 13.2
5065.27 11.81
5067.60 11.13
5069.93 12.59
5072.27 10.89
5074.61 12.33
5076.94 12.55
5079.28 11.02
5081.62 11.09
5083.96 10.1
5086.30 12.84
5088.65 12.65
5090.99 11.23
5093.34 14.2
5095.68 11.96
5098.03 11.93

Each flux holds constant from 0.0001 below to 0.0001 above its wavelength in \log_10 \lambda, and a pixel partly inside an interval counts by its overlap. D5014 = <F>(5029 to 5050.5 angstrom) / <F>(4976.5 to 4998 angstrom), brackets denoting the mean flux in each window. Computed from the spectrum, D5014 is 1.0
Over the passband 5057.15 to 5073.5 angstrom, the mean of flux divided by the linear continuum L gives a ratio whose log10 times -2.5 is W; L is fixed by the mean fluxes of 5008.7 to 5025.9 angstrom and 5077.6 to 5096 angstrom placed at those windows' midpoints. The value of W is -0.07 mag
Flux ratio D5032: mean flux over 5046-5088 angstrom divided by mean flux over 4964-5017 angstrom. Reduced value 1.0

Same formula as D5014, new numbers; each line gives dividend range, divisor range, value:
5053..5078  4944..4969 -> 0.87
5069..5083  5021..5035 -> 0.88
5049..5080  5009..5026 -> 1.04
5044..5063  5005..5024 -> 1.15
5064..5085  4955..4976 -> 0.79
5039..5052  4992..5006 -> 0.90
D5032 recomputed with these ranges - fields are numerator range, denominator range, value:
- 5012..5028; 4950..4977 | 0.83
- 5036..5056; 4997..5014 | 1.03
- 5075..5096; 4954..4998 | 0.86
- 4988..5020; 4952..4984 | 0.90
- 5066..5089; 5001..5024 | 0.97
